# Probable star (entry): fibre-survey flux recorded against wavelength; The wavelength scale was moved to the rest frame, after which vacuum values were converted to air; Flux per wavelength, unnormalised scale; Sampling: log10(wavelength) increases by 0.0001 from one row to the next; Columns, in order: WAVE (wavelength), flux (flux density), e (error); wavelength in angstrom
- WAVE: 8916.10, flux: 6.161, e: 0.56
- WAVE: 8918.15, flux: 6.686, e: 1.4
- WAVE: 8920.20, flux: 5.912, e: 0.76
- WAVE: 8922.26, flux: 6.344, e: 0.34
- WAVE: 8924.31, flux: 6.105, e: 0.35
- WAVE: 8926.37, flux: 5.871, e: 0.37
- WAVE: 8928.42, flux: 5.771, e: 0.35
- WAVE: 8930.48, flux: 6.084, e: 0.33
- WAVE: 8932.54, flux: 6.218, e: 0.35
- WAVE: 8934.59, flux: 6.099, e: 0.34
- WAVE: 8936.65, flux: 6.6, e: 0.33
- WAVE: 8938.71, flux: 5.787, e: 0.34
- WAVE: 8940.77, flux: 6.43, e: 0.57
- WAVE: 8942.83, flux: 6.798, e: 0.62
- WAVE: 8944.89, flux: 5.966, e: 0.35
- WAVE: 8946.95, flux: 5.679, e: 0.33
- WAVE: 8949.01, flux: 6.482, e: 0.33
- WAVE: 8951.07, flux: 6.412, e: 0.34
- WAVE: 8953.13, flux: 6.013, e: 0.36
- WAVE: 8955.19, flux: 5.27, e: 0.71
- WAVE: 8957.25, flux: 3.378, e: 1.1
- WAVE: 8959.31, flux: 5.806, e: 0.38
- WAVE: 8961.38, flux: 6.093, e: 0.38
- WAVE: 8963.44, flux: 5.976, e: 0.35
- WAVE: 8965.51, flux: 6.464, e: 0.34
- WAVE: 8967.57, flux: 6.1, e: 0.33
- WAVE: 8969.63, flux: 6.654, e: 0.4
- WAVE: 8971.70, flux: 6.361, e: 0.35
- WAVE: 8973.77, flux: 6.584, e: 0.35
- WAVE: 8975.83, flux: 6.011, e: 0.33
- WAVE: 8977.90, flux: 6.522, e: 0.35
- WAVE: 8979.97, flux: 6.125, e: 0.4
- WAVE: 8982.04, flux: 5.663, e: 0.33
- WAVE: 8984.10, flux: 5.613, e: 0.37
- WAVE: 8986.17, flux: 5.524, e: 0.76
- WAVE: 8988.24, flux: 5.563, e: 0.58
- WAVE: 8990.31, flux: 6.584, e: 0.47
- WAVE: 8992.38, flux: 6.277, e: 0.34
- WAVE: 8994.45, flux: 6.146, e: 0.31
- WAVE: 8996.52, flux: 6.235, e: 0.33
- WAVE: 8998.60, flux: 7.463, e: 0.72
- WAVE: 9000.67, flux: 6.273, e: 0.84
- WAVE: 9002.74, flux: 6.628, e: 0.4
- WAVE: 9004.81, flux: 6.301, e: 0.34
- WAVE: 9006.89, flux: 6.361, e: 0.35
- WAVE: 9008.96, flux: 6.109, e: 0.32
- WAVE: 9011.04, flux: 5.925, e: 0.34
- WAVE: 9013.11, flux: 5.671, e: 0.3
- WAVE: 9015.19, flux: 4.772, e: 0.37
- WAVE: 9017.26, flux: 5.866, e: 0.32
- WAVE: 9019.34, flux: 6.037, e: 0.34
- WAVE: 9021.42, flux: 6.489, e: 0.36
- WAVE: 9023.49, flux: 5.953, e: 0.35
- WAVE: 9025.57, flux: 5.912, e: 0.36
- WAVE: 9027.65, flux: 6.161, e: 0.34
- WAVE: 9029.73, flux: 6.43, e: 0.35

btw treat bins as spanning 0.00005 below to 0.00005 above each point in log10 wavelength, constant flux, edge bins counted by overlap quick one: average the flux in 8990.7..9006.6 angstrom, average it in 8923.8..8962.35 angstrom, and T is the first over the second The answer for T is 1.1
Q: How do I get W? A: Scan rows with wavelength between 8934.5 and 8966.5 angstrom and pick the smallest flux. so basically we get 3.378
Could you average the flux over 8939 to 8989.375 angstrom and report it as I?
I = 5.98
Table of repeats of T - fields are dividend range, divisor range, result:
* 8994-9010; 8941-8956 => 1.05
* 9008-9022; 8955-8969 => 1.03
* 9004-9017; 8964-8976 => 0.92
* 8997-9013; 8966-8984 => 1.03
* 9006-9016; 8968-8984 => 0.93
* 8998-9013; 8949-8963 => 1.14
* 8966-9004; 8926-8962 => 1.05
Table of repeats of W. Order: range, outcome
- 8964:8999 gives 5.524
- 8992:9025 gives 4.772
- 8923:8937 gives 5.771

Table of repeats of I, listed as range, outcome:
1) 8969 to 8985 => 6.18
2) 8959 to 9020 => 6.13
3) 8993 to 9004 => 6.53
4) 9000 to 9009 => 6.36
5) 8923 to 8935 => 6.03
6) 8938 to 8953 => 6.22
